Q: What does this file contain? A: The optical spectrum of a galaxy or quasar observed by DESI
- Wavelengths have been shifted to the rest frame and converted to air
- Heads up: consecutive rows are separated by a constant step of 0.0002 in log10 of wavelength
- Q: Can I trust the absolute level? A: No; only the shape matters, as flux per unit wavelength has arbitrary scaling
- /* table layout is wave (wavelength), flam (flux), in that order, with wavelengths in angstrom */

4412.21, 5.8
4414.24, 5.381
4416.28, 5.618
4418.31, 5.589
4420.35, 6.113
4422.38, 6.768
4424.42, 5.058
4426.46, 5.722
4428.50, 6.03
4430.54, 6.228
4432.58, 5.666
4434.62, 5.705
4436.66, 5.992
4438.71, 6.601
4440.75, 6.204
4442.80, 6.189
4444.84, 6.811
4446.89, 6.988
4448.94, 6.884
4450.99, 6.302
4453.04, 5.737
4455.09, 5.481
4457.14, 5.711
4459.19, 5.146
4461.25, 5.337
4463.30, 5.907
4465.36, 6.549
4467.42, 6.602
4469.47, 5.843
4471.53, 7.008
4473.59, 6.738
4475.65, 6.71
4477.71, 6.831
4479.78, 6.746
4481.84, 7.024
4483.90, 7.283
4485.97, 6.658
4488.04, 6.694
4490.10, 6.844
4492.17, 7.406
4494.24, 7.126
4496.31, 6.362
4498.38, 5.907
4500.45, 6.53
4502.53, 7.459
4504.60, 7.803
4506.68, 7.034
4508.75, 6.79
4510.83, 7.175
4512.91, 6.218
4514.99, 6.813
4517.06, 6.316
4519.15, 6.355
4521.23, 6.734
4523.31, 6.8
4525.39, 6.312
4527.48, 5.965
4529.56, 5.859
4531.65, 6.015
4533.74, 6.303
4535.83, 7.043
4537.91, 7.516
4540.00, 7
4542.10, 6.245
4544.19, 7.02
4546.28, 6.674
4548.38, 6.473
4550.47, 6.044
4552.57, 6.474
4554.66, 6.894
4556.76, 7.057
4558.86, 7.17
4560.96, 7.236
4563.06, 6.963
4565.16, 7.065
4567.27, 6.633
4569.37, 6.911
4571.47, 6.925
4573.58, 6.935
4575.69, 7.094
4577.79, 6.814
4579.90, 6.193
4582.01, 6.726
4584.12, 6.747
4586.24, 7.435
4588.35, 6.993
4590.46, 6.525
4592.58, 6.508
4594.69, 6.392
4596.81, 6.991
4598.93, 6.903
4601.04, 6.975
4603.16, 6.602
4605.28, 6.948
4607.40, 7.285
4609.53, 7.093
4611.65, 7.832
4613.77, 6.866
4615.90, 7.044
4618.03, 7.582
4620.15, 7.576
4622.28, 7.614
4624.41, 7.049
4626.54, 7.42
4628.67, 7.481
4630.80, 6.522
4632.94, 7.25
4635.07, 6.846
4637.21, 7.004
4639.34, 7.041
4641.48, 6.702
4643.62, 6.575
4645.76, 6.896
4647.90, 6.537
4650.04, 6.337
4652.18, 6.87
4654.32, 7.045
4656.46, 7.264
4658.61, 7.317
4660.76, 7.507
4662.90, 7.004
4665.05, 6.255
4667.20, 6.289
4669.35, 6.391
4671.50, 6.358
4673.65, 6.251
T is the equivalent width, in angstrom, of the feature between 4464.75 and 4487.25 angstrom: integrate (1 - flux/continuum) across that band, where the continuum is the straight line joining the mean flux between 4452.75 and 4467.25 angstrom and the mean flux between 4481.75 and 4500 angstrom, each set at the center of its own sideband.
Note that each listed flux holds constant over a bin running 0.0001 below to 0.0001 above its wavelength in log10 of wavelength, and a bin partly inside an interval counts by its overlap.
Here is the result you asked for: -1.6 angstrom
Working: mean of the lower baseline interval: 5.75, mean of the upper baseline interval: 6.79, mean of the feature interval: 6.73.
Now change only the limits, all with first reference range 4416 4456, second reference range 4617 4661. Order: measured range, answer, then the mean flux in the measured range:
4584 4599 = 0.1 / 6.81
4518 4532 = 0.5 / 6.3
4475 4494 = -1.8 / 6.92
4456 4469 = 0.7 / 5.87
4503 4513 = -1.0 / 7.1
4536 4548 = -0.5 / 6.88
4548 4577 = -0.7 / 6.86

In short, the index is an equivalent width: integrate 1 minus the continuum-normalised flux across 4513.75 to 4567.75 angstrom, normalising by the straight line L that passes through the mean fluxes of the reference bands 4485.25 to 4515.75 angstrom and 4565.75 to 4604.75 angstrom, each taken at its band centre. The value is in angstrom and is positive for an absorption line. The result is 1.4 angstrom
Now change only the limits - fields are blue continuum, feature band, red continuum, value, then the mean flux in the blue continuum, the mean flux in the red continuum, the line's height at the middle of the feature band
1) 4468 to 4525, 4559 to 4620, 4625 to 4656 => -0.8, 6.78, 6.91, 6.86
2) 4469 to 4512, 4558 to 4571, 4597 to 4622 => 0.1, 6.87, 7.16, 7.05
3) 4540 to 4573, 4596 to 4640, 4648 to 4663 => -1.3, 6.79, 7.02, 6.94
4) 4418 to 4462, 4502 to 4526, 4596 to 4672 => -1.6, 6.02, 6.98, 6.39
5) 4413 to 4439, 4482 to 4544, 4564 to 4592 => -2.9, 5.86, 6.84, 6.42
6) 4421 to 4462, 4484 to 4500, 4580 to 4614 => -1.1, 6.03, 6.91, 6.32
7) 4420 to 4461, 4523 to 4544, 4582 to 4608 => 0.0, 6.05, 6.85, 6.53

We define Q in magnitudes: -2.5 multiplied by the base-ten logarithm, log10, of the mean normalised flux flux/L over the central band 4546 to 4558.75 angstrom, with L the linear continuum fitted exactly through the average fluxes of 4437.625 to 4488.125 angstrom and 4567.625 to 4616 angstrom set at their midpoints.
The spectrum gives 0.02 mag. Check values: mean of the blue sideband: 6.39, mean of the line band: 6.64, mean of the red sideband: 6.9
